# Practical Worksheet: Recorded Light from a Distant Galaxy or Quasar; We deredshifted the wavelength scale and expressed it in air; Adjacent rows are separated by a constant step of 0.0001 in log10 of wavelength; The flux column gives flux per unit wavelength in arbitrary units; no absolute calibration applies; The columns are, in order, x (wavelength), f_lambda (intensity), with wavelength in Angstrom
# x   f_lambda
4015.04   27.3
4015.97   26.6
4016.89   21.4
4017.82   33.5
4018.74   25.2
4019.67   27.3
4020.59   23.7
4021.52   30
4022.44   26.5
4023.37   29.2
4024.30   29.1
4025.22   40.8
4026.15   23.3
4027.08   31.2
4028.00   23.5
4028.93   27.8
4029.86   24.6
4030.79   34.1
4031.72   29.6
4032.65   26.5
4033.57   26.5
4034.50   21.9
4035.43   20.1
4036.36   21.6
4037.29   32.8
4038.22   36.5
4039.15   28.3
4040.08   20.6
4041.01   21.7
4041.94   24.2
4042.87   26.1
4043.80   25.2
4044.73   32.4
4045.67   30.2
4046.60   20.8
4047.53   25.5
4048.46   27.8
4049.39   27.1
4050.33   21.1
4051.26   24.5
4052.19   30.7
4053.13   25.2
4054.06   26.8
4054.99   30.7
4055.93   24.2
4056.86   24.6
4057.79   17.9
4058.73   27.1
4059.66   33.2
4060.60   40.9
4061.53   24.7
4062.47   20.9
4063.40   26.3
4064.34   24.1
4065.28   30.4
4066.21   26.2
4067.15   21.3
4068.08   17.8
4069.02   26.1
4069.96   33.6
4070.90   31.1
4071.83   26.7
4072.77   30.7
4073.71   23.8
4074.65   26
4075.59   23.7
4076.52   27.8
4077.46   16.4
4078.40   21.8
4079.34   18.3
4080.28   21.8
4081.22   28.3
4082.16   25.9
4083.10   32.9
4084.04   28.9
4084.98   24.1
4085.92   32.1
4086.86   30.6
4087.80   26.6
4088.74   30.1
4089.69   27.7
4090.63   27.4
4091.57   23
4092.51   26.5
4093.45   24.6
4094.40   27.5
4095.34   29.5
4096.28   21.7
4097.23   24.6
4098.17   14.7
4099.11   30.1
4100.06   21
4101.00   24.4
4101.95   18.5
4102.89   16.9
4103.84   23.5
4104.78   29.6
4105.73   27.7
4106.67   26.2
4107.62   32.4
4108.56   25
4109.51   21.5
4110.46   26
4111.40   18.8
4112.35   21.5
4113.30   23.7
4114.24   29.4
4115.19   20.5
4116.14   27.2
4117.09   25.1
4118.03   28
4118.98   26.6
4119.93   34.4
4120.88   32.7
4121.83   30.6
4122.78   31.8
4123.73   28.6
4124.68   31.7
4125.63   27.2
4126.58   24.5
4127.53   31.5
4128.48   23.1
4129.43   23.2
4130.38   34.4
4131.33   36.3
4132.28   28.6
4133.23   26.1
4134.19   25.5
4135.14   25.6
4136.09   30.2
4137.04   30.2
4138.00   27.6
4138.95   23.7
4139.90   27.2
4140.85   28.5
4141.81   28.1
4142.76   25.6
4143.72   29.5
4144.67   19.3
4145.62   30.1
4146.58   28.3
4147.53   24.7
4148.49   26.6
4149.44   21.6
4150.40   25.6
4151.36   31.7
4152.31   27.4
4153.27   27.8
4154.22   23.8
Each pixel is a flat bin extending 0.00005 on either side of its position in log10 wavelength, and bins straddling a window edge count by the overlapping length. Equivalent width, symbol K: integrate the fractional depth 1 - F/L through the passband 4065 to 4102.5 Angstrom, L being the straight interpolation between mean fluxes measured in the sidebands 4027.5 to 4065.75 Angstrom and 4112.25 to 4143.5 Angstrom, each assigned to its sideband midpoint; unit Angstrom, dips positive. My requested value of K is 2.2 Angstrom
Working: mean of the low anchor 26.6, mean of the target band 25.6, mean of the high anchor 27.9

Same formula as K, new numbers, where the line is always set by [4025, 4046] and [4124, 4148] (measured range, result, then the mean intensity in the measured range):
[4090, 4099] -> 0.9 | 24.7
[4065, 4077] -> 0.4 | 26.5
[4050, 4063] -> 0.3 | 26.7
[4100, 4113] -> 1.7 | 23.9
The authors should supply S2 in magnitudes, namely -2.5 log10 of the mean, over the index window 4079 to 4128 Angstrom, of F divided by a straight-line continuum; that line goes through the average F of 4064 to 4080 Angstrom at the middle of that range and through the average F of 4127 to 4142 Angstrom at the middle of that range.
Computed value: 0.01 mag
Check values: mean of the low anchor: 25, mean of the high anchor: 28.1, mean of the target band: 26.2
